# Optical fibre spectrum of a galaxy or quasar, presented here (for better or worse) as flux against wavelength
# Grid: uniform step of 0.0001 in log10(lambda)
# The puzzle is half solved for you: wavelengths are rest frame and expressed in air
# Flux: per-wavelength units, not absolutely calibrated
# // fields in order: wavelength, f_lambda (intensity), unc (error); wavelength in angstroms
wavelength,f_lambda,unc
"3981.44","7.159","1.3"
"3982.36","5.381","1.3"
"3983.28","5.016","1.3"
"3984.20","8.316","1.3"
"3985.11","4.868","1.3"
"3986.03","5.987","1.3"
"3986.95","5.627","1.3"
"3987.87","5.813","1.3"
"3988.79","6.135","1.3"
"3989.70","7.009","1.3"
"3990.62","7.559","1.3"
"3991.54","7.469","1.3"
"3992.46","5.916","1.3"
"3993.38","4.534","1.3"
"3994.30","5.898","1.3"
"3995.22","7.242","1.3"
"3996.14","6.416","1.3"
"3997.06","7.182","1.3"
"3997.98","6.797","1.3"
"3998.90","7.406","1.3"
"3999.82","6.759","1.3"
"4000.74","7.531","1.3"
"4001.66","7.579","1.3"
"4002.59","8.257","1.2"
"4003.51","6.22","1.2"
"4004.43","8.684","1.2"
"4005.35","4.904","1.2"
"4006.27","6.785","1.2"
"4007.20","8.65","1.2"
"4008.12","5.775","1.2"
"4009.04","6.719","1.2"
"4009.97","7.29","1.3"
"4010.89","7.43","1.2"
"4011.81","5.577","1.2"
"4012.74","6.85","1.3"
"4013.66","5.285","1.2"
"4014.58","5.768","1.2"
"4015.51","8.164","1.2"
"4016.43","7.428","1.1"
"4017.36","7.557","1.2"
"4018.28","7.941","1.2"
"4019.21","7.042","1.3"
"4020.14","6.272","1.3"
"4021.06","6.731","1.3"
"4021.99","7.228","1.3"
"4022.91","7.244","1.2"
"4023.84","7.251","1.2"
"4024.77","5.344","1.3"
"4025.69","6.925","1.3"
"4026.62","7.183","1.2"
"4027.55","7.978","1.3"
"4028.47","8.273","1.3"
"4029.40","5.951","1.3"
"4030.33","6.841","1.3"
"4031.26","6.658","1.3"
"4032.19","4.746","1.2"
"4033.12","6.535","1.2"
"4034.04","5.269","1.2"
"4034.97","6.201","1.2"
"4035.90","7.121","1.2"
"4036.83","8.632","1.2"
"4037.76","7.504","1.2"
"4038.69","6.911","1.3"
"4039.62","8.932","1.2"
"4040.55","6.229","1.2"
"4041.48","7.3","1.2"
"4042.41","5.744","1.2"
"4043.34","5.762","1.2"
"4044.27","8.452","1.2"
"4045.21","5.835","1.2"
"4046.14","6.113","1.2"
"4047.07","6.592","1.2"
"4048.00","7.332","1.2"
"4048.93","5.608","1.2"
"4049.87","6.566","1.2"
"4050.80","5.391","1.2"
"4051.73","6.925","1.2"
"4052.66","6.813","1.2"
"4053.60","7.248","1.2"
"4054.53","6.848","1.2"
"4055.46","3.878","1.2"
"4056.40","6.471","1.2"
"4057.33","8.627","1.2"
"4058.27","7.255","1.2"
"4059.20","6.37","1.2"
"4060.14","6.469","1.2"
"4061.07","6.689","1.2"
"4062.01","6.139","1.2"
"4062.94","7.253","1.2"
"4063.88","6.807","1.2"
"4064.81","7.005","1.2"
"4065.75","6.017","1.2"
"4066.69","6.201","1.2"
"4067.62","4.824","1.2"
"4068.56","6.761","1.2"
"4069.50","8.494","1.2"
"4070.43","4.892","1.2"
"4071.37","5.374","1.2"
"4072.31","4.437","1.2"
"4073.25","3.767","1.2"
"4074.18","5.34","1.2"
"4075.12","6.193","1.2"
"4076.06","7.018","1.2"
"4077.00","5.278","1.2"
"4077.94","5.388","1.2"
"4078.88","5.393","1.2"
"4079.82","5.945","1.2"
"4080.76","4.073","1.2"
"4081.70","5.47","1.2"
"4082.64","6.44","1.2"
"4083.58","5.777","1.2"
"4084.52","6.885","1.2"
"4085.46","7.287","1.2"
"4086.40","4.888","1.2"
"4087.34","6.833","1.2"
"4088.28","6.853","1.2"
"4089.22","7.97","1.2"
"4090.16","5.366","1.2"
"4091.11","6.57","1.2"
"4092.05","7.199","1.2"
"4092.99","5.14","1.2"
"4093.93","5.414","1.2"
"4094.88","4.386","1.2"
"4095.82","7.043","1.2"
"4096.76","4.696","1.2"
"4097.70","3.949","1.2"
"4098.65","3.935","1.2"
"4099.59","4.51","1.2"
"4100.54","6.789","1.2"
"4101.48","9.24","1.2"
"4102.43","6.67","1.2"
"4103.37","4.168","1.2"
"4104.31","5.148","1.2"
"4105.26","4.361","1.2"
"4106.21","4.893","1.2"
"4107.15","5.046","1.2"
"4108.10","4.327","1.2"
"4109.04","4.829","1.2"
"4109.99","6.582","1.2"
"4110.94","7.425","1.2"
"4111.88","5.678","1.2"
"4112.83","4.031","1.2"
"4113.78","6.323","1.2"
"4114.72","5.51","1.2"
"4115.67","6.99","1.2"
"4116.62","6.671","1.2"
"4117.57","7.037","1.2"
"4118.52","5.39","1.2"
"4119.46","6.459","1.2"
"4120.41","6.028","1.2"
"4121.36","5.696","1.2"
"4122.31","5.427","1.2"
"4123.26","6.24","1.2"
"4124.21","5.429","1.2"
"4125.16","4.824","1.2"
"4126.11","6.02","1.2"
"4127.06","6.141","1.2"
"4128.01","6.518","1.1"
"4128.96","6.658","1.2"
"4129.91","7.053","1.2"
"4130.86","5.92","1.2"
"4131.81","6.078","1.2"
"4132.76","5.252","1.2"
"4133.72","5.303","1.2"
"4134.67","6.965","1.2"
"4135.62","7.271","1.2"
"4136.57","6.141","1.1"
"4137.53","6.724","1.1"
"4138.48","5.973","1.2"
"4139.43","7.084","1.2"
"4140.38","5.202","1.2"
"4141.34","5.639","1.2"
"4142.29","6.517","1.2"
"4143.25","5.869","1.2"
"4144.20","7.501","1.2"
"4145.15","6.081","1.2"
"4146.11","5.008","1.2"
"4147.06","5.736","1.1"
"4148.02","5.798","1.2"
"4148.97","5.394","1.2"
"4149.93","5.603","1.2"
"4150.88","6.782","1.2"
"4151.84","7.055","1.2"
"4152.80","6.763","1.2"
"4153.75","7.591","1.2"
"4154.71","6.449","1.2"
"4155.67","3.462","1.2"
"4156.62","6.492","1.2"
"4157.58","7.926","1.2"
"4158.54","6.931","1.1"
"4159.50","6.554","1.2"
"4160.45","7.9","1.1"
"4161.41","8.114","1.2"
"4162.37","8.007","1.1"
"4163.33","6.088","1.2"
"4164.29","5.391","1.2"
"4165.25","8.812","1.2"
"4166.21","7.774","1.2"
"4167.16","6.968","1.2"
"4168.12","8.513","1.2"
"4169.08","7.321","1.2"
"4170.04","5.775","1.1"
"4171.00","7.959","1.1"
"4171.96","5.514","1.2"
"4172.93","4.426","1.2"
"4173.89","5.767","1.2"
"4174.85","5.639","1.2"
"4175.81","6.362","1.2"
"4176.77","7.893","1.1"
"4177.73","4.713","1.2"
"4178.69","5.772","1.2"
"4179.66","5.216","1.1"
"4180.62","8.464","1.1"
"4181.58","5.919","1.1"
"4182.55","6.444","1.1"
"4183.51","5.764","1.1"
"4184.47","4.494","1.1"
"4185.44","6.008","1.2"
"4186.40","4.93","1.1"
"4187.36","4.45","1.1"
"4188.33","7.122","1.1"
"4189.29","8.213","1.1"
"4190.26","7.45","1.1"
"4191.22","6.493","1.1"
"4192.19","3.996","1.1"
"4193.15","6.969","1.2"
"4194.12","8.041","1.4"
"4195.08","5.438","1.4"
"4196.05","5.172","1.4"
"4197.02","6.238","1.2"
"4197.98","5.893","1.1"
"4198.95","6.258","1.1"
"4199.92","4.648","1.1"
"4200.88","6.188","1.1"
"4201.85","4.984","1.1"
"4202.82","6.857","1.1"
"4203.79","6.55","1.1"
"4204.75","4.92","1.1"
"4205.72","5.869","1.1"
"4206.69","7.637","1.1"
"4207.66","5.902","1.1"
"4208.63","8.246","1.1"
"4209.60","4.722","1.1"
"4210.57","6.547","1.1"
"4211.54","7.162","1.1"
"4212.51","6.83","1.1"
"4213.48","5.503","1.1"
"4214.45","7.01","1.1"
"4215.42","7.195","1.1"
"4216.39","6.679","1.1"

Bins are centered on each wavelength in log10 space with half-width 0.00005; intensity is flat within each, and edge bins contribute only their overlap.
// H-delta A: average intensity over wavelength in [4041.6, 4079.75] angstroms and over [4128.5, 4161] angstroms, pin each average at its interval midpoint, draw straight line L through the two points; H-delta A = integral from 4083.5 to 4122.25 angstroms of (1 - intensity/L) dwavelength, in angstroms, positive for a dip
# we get 2.7 angstroms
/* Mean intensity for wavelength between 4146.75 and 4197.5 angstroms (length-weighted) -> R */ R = 6.42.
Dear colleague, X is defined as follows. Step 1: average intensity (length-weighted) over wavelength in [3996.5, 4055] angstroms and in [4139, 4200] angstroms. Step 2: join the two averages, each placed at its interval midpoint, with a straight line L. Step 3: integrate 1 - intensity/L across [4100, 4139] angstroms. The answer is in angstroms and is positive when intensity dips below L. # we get 3.3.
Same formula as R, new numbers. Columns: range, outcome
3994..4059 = 6.83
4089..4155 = 5.96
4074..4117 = 5.78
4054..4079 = 6.13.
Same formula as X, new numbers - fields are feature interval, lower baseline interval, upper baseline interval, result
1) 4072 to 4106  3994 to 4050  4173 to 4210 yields 4.34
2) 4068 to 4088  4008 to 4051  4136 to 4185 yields 2.49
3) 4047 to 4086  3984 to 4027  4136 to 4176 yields 2.85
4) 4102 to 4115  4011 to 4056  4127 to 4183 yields 2.38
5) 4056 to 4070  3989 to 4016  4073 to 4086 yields -1.79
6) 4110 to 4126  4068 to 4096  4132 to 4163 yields 0.56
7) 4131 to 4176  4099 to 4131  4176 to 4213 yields -3.25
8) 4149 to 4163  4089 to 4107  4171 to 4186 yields -2.20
